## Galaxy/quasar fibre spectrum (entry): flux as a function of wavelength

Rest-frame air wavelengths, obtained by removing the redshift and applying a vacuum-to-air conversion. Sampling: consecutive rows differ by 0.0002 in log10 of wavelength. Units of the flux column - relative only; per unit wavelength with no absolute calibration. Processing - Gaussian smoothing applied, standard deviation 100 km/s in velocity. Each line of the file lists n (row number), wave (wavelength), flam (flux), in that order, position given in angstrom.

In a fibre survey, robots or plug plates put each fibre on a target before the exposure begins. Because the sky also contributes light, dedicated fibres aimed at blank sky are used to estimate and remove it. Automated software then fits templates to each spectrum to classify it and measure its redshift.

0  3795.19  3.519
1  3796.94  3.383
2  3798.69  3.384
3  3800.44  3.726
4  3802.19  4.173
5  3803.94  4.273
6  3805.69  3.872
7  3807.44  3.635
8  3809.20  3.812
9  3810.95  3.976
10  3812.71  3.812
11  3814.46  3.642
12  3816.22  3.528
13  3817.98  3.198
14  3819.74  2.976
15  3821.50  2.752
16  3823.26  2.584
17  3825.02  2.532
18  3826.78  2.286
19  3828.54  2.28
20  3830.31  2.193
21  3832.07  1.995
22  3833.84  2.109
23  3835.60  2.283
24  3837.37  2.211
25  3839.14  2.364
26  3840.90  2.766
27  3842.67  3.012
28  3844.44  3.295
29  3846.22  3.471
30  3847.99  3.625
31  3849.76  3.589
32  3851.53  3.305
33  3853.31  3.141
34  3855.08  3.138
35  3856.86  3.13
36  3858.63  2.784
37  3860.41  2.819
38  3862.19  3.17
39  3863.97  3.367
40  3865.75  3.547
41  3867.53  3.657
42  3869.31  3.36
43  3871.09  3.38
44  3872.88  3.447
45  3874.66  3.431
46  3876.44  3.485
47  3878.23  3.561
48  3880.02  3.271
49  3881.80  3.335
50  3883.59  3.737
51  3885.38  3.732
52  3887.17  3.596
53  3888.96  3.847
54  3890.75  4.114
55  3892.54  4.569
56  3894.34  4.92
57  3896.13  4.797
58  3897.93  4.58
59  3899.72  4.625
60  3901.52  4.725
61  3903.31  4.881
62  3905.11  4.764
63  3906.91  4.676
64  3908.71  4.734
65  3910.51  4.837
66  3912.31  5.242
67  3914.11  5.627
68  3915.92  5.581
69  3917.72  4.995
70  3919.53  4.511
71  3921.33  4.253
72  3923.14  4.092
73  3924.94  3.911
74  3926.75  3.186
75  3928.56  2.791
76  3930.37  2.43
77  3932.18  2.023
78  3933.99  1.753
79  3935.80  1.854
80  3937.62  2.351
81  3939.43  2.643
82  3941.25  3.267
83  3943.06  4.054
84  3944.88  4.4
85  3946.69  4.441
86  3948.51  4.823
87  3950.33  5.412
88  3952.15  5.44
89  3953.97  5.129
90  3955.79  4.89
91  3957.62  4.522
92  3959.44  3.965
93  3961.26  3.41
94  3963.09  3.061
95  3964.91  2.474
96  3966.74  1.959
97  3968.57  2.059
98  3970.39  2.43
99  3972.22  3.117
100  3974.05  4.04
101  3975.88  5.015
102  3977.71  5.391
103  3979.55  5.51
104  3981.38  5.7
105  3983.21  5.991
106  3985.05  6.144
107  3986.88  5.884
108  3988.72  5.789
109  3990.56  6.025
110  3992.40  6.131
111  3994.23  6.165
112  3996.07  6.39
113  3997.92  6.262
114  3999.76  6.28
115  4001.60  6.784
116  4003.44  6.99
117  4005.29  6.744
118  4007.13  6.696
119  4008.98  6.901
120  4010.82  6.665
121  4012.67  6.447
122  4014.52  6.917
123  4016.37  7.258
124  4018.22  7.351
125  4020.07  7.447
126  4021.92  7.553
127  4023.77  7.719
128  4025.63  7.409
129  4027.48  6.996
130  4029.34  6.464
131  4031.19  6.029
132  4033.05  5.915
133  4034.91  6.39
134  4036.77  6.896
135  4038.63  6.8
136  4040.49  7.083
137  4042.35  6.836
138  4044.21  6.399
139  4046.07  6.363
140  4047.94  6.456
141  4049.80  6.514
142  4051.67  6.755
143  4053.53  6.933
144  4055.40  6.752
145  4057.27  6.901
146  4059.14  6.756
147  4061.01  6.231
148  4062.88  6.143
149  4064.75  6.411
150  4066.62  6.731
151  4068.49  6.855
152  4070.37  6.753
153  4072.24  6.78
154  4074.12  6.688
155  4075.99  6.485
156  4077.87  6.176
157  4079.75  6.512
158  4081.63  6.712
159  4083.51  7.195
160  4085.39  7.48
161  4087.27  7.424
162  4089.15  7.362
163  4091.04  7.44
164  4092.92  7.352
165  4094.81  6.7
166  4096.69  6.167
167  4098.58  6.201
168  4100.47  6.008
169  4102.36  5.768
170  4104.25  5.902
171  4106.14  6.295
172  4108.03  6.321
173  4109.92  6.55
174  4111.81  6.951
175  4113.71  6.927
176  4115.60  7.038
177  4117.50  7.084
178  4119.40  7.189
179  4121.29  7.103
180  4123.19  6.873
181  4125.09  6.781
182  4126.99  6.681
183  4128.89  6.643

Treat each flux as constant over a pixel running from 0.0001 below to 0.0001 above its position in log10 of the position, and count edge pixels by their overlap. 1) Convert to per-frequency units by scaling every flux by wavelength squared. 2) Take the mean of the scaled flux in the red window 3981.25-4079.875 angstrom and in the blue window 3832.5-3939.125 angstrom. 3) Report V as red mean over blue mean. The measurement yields 1.97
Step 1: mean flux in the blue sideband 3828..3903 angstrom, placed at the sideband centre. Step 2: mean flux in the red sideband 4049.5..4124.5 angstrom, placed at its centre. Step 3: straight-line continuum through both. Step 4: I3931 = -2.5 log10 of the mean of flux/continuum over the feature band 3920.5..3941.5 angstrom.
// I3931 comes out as 0.46 mag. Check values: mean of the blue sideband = 3.4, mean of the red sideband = 6.71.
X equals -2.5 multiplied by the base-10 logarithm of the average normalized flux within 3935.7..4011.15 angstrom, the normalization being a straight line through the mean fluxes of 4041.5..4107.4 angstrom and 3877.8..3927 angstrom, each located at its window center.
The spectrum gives 0.11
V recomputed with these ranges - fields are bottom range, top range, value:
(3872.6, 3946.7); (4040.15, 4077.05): 1.82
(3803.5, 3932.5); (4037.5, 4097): 2.08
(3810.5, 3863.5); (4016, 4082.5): 2.56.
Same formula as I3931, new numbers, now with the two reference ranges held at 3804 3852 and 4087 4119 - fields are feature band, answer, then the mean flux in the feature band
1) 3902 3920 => -0.21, 4.99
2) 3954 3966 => 0.25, 3.8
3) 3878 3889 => 0.06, 3.56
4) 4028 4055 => -0.13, 6.57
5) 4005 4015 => -0.23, 6.72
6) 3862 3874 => 0.04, 3.43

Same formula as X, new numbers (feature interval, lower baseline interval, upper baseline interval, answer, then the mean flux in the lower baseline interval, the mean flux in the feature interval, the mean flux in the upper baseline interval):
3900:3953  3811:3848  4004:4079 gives 0.126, 2.81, 4.06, 6.74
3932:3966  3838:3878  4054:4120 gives 0.241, 3.24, 3.71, 6.69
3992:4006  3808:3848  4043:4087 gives -0.155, 2.89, 6.48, 6.67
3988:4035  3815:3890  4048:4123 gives -0.202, 3.08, 6.69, 6.71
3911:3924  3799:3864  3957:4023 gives -0.117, 3.1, 4.9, 5.5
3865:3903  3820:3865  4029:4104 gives -0.109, 2.81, 3.91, 6.64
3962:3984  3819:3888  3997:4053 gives 0.415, 3.05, 3.88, 6.78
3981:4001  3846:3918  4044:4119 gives -0.122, 3.97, 6.09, 6.67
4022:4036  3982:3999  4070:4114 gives -0.075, 6.08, 6.75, 6.67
